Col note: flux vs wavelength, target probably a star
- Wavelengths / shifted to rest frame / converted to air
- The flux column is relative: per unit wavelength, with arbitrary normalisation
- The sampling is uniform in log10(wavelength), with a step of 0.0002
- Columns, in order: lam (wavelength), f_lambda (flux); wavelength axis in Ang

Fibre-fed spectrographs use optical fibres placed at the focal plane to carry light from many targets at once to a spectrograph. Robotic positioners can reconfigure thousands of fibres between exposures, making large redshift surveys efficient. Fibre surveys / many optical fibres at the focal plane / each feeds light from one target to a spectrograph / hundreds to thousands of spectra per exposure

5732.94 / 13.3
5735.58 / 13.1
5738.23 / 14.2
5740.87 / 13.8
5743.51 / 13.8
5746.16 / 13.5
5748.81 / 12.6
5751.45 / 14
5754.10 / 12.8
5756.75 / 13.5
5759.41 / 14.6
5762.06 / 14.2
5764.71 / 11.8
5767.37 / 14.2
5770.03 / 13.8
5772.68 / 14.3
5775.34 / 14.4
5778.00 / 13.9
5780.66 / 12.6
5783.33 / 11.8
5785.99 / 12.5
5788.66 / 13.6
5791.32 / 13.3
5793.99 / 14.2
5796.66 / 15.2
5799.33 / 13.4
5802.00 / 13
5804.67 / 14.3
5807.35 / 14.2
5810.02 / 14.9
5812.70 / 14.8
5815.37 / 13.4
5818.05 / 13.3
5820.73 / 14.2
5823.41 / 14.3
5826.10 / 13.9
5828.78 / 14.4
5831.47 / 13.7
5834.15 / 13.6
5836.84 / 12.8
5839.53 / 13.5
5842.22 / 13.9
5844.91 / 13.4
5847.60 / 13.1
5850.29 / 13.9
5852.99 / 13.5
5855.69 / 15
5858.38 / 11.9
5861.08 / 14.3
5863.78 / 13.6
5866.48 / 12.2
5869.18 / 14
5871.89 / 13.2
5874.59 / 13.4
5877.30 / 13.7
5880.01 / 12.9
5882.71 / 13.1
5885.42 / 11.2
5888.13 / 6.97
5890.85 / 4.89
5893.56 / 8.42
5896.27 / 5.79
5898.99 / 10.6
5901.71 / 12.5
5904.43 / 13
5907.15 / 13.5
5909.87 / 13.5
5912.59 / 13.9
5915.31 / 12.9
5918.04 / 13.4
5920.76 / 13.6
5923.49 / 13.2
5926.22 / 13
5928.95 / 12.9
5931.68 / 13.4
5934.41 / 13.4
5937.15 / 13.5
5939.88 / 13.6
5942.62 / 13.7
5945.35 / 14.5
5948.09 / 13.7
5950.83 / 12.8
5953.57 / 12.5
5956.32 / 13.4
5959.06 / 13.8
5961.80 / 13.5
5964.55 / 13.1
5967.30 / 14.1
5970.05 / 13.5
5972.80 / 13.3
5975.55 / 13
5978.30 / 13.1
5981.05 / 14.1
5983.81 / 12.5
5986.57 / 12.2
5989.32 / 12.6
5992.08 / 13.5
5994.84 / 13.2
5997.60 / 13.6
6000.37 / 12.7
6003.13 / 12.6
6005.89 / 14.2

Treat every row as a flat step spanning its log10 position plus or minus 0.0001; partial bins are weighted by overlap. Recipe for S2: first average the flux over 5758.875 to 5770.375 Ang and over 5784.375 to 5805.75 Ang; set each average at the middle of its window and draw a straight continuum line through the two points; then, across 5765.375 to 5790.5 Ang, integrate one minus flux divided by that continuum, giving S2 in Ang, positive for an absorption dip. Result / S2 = 0.45 Ang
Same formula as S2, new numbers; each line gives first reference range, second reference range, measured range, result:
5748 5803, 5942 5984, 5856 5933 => 7.6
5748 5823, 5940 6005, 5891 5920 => 4.1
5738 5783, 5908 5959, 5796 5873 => -1.3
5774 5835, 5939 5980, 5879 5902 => 7.1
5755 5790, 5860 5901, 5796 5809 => -1.2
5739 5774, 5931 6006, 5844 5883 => 0.1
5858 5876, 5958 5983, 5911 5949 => -0.2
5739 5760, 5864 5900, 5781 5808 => -1.8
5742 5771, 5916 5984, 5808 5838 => -1.0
